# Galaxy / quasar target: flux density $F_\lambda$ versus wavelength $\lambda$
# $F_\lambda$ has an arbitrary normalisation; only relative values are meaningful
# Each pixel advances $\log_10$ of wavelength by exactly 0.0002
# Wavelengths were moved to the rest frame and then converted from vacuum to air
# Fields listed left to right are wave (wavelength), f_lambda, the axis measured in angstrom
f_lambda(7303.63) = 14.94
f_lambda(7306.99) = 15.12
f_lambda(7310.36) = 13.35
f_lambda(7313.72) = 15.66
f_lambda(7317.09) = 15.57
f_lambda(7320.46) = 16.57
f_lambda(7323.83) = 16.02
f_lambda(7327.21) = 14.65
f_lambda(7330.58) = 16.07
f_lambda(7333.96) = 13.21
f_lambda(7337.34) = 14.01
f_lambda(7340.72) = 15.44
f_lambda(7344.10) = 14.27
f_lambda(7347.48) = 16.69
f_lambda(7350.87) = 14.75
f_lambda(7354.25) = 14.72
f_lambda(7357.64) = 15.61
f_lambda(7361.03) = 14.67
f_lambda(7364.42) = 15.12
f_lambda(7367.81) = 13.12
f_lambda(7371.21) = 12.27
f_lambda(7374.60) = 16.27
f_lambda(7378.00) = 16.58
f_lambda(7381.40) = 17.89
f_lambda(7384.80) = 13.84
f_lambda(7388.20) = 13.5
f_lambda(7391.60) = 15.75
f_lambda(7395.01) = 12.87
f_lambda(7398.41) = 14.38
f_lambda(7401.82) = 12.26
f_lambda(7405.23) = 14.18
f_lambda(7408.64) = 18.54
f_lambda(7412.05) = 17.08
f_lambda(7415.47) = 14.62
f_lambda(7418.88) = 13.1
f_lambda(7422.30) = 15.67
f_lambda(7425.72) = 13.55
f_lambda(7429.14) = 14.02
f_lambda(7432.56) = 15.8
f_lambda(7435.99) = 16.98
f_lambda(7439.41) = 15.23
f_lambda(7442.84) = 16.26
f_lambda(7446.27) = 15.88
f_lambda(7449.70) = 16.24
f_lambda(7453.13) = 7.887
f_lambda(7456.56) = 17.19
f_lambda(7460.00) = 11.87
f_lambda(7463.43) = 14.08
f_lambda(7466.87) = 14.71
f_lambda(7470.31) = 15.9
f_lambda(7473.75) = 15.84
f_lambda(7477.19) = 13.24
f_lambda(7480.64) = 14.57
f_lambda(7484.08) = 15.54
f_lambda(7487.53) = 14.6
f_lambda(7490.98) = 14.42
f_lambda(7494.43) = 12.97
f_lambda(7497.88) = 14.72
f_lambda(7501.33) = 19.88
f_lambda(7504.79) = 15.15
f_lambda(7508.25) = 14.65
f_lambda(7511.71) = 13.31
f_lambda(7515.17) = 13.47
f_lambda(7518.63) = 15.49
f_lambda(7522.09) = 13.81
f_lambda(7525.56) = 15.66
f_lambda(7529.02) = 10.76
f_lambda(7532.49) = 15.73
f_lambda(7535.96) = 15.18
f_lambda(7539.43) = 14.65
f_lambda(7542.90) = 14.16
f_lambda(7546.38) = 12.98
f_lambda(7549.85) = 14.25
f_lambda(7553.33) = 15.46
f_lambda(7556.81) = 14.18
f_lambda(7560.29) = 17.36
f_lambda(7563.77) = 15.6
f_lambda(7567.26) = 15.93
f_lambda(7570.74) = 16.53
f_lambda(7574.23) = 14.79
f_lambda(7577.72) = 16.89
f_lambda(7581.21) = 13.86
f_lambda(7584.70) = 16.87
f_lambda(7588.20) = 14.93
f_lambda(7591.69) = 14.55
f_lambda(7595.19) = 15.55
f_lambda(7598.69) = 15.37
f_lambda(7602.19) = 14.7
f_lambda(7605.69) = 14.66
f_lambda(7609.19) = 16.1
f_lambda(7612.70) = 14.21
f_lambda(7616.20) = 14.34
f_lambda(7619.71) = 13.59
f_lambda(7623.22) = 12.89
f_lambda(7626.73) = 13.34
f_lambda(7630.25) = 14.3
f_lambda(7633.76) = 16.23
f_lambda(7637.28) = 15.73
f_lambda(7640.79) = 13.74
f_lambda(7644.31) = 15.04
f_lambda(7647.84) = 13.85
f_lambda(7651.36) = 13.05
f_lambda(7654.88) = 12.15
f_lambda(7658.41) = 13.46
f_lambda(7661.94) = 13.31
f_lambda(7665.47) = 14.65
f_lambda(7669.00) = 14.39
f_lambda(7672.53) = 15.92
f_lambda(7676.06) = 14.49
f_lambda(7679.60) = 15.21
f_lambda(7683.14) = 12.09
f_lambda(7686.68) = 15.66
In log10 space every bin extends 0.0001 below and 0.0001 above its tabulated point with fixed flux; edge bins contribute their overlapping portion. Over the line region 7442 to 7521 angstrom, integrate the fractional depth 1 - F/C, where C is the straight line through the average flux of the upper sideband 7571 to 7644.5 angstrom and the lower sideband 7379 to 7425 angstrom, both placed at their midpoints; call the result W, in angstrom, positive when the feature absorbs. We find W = 1.17 angstrom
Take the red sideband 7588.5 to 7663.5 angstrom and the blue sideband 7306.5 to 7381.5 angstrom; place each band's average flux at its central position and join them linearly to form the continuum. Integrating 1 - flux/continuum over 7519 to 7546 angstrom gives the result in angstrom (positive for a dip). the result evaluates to 0.5 angstrom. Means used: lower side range 15.1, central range 14.3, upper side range 14.3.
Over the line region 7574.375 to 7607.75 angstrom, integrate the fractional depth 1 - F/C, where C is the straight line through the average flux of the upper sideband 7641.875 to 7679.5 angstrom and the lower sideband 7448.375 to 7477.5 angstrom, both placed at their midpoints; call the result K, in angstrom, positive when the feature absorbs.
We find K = -2.7 angstrom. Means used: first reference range 14.1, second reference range 14.1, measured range 15.2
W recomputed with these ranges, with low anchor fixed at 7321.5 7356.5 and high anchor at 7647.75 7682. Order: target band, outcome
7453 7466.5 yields 1.0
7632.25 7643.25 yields -0.9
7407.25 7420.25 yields -0.9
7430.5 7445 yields -1.3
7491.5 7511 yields -1.0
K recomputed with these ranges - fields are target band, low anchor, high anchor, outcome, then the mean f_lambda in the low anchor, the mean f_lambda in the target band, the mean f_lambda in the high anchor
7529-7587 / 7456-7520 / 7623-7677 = -2.5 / 14.8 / 15.1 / 14.2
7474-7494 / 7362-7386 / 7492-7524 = 0.5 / 15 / 14.5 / 14.8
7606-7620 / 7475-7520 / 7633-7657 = -0.4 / 14.8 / 14.7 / 14.2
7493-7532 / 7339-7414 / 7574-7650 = 0.8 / 15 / 14.6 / 14.8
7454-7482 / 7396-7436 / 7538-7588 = 1.0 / 14.9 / 14.5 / 15.2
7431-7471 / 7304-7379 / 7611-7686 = -0.4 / 15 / 14.8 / 14.1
